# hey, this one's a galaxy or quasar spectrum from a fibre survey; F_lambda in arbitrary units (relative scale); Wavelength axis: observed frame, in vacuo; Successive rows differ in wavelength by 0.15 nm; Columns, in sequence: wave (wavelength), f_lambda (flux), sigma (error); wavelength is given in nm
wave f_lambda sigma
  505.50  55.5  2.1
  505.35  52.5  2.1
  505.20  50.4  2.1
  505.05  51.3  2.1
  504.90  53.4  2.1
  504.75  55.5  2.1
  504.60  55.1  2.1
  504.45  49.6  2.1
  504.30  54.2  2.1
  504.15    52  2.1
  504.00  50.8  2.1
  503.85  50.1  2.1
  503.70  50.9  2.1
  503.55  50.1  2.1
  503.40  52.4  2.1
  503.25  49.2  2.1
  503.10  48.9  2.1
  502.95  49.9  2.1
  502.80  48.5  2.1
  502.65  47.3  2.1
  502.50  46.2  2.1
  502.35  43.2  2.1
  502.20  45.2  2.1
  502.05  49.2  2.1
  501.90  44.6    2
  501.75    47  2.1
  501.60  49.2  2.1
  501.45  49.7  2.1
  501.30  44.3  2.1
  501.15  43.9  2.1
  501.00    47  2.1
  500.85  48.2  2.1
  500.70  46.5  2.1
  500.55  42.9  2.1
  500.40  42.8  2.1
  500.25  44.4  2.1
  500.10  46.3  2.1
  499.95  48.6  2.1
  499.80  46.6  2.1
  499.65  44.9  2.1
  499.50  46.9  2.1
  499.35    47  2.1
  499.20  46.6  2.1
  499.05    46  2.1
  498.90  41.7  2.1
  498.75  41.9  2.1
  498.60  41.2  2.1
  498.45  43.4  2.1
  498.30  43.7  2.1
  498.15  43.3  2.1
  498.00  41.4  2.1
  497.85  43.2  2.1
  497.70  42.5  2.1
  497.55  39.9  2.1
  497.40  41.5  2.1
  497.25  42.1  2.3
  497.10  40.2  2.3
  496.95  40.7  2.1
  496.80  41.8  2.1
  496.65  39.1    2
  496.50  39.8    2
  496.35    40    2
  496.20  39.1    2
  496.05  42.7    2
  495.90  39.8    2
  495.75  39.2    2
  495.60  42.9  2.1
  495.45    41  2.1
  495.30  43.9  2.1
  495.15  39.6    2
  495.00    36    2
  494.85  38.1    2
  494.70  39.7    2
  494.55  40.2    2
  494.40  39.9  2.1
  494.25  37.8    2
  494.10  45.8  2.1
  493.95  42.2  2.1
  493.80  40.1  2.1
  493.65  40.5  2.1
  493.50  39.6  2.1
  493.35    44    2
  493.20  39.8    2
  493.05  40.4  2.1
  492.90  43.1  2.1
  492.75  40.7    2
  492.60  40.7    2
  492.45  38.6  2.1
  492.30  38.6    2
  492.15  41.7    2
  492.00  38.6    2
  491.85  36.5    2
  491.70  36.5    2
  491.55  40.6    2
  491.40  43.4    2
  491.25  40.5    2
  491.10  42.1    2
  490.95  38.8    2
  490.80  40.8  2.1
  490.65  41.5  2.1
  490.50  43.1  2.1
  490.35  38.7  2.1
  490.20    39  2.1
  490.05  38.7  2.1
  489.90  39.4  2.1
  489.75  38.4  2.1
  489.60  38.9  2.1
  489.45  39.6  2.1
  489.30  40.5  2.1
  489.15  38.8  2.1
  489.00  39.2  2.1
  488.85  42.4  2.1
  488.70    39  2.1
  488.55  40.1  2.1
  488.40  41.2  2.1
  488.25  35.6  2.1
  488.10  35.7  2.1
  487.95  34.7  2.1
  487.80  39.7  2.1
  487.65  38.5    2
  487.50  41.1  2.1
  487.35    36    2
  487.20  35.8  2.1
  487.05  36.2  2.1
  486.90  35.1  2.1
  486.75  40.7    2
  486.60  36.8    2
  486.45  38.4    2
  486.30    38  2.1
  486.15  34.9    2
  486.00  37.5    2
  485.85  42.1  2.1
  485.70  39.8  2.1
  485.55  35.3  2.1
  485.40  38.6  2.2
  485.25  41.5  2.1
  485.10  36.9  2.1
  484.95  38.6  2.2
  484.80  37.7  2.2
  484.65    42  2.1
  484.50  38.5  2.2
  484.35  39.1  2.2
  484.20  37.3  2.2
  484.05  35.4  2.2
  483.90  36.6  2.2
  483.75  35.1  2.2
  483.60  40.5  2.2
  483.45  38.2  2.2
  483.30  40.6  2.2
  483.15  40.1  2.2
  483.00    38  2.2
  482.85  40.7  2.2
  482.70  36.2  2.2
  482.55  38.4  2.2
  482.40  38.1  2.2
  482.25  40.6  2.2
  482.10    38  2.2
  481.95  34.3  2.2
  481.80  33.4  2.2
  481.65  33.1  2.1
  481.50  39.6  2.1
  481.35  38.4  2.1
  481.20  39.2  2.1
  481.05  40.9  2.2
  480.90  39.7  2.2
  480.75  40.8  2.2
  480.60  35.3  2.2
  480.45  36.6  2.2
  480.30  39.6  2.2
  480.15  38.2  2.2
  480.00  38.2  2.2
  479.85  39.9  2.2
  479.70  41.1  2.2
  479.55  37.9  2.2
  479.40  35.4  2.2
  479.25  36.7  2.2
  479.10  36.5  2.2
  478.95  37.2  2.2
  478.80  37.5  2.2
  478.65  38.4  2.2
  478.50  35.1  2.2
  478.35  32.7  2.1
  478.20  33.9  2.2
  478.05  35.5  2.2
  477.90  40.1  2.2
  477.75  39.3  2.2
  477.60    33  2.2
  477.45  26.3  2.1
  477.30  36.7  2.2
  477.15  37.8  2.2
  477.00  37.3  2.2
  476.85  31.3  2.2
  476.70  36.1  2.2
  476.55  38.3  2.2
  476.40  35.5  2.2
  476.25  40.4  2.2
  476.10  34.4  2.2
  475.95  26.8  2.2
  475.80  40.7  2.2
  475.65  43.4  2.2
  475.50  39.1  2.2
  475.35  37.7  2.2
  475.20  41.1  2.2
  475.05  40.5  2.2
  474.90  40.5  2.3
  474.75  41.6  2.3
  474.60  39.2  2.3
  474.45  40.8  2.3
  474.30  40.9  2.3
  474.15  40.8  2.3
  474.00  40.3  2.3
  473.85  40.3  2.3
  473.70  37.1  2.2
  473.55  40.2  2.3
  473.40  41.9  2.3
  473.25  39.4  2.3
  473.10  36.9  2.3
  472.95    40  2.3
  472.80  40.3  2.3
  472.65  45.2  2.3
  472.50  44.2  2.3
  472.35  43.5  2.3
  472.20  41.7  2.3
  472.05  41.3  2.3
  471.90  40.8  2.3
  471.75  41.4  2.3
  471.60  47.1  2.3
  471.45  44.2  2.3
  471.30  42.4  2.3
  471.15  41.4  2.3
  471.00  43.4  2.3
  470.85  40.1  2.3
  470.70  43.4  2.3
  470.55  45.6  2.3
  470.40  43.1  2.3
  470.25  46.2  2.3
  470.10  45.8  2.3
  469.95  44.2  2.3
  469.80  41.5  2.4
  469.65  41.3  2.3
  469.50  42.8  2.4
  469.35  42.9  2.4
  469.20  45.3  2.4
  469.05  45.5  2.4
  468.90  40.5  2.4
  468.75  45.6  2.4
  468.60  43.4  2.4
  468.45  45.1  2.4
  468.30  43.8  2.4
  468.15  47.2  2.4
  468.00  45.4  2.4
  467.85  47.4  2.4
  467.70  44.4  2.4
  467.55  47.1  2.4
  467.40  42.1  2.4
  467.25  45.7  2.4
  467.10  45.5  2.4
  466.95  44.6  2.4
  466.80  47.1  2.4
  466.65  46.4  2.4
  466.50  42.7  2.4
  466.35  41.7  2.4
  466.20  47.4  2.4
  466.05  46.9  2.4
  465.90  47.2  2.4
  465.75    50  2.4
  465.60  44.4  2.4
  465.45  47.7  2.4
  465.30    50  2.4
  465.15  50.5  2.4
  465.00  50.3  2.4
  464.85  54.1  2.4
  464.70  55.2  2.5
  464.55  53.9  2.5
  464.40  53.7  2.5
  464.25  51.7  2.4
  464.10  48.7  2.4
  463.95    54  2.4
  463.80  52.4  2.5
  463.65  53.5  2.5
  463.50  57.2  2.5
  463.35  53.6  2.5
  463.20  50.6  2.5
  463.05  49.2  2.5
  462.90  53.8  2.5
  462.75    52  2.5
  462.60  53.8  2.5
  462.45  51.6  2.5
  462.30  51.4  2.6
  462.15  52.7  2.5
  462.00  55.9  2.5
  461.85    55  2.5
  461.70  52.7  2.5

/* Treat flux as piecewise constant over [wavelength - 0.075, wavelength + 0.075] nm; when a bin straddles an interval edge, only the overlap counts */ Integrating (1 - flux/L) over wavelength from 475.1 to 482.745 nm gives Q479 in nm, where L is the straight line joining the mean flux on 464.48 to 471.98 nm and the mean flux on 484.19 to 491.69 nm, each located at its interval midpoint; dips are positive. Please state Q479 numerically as 0.872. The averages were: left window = 45.4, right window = 38.9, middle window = 37.1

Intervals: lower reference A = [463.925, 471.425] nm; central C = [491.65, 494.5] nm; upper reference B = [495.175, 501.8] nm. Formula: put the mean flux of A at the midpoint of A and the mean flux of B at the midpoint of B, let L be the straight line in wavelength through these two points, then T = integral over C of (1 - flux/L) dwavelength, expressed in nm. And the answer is 0.24 nm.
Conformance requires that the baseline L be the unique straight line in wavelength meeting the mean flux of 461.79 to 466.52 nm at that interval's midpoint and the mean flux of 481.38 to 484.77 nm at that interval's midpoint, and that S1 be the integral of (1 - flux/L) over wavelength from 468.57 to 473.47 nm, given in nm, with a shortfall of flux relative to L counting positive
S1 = 0.37 nm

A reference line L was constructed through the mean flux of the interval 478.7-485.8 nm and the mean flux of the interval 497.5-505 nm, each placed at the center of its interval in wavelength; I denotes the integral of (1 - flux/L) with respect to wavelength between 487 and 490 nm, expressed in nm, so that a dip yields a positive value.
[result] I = 0.18 nm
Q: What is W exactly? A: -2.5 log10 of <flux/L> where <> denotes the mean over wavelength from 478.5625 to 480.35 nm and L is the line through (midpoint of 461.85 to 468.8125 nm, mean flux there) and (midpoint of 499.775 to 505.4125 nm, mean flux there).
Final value 0.28 mag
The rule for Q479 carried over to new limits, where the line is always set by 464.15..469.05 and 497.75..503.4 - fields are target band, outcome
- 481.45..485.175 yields 0.69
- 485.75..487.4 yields 0.32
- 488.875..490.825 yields 0.27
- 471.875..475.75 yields 0.51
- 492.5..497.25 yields 0.56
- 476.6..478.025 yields 0.35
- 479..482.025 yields 0.57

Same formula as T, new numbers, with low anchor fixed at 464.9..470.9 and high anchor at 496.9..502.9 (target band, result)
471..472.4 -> 0.08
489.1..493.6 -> 0.49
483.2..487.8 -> 0.70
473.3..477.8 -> 0.71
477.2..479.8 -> 0.52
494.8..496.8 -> 0.21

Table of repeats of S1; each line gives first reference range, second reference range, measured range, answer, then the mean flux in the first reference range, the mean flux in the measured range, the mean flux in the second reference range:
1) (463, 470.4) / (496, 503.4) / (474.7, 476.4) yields 0.294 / 47.4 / 38.6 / 44.6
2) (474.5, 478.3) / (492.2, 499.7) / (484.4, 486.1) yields 0.006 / 37.1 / 38.9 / 41.4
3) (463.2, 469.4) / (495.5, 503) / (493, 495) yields 0.189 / 47.9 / 40.5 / 44.1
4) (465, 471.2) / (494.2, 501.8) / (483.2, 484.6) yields 0.187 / 45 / 38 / 42.9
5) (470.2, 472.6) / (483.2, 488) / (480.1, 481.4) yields 0.033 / 43.1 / 38.8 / 38.1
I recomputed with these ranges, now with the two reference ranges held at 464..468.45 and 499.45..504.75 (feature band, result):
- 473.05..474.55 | 0.25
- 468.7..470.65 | 0.16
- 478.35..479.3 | 0.22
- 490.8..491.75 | 0.15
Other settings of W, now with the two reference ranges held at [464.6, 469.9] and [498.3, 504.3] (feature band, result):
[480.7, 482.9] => 0.22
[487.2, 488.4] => 0.23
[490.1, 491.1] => 0.15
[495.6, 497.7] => 0.15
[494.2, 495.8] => 0.17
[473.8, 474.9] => 0.14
